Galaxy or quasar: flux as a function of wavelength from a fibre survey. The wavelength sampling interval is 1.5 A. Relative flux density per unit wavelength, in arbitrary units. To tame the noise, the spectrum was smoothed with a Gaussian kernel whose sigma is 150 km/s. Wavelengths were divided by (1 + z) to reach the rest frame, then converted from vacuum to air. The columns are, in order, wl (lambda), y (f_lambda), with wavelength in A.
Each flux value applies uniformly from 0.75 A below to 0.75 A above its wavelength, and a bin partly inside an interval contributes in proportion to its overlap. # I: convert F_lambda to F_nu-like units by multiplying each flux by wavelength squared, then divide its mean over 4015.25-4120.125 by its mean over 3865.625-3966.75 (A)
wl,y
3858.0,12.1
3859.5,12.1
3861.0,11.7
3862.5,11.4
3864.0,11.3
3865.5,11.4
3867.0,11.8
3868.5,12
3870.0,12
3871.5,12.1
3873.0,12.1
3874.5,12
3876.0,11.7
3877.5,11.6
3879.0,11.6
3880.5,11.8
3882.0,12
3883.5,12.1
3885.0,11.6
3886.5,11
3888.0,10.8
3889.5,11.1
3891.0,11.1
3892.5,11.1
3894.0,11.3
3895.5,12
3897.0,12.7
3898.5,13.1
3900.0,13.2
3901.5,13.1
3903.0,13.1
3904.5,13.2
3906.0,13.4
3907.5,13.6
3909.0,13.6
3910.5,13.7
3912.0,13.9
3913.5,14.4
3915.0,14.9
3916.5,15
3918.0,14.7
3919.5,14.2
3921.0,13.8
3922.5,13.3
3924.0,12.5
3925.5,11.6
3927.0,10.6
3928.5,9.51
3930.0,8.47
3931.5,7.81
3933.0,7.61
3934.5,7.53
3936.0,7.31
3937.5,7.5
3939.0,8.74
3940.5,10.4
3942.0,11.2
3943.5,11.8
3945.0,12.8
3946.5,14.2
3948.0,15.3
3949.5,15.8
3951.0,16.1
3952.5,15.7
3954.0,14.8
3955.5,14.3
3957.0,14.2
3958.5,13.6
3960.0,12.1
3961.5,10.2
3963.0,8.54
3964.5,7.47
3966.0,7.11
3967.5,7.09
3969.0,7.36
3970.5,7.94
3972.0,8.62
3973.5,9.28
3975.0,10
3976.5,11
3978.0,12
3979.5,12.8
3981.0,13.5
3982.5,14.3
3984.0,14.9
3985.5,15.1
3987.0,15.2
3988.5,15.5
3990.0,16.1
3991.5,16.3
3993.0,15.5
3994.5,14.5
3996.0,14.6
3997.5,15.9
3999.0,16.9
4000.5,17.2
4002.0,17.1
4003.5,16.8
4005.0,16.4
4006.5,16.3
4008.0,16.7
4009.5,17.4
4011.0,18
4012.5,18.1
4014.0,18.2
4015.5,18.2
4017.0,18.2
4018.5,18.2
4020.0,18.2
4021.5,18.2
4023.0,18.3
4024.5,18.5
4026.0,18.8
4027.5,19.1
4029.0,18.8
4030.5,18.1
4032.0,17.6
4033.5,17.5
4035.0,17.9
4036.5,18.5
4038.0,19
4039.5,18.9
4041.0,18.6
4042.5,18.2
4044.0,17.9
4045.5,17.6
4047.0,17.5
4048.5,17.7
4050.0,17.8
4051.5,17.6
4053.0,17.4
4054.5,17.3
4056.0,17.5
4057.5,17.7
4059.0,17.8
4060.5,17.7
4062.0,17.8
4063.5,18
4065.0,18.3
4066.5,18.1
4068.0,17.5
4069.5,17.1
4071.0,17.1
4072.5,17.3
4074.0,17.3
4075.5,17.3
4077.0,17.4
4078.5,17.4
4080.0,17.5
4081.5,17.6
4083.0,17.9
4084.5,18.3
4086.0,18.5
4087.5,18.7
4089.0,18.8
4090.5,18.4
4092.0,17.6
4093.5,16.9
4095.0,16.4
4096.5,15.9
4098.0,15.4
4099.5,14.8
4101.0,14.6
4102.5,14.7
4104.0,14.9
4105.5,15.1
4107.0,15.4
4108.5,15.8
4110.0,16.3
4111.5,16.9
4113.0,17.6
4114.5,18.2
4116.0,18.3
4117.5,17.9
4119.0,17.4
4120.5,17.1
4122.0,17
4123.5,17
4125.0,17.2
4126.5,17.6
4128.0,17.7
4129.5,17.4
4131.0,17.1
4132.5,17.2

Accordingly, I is 1.6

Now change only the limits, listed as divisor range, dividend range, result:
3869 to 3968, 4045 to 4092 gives 1.60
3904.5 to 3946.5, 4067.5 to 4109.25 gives 1.56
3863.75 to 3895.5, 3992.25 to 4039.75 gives 1.62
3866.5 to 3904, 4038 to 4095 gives 1.63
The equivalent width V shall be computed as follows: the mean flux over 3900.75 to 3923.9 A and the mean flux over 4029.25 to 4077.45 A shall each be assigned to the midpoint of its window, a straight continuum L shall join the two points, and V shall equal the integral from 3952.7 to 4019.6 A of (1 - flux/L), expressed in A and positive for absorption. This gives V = 8.39 A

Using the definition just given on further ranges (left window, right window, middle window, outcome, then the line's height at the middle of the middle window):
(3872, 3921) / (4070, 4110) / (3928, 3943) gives 5.39 A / 13.5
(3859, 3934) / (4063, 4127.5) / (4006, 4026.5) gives -3.88 A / 15.1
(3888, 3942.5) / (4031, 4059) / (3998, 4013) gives -0.95 A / 16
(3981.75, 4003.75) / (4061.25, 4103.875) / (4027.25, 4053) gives -2.51 A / 16.5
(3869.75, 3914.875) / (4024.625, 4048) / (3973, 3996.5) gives 3.43 A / 16.2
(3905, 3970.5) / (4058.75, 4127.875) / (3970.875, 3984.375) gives 1.58 A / 13.1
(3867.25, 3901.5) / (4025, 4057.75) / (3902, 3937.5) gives 3.17 A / 13.2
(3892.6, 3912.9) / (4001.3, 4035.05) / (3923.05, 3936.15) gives 4.40 A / 14.1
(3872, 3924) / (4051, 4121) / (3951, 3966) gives 1.97 A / 14.1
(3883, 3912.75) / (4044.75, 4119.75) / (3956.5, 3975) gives 6.20 A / 14.2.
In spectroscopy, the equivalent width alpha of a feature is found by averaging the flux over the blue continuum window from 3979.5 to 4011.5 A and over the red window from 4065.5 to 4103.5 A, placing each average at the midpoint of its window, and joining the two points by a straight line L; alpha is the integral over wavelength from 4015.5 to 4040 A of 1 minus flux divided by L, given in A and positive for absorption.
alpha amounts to -3.1 A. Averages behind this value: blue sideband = 15.8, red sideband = 17.1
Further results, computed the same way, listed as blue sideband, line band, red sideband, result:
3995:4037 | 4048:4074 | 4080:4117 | -0.7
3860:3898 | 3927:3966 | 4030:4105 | 7.2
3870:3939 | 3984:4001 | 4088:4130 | -2.1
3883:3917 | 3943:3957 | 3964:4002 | -2.0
